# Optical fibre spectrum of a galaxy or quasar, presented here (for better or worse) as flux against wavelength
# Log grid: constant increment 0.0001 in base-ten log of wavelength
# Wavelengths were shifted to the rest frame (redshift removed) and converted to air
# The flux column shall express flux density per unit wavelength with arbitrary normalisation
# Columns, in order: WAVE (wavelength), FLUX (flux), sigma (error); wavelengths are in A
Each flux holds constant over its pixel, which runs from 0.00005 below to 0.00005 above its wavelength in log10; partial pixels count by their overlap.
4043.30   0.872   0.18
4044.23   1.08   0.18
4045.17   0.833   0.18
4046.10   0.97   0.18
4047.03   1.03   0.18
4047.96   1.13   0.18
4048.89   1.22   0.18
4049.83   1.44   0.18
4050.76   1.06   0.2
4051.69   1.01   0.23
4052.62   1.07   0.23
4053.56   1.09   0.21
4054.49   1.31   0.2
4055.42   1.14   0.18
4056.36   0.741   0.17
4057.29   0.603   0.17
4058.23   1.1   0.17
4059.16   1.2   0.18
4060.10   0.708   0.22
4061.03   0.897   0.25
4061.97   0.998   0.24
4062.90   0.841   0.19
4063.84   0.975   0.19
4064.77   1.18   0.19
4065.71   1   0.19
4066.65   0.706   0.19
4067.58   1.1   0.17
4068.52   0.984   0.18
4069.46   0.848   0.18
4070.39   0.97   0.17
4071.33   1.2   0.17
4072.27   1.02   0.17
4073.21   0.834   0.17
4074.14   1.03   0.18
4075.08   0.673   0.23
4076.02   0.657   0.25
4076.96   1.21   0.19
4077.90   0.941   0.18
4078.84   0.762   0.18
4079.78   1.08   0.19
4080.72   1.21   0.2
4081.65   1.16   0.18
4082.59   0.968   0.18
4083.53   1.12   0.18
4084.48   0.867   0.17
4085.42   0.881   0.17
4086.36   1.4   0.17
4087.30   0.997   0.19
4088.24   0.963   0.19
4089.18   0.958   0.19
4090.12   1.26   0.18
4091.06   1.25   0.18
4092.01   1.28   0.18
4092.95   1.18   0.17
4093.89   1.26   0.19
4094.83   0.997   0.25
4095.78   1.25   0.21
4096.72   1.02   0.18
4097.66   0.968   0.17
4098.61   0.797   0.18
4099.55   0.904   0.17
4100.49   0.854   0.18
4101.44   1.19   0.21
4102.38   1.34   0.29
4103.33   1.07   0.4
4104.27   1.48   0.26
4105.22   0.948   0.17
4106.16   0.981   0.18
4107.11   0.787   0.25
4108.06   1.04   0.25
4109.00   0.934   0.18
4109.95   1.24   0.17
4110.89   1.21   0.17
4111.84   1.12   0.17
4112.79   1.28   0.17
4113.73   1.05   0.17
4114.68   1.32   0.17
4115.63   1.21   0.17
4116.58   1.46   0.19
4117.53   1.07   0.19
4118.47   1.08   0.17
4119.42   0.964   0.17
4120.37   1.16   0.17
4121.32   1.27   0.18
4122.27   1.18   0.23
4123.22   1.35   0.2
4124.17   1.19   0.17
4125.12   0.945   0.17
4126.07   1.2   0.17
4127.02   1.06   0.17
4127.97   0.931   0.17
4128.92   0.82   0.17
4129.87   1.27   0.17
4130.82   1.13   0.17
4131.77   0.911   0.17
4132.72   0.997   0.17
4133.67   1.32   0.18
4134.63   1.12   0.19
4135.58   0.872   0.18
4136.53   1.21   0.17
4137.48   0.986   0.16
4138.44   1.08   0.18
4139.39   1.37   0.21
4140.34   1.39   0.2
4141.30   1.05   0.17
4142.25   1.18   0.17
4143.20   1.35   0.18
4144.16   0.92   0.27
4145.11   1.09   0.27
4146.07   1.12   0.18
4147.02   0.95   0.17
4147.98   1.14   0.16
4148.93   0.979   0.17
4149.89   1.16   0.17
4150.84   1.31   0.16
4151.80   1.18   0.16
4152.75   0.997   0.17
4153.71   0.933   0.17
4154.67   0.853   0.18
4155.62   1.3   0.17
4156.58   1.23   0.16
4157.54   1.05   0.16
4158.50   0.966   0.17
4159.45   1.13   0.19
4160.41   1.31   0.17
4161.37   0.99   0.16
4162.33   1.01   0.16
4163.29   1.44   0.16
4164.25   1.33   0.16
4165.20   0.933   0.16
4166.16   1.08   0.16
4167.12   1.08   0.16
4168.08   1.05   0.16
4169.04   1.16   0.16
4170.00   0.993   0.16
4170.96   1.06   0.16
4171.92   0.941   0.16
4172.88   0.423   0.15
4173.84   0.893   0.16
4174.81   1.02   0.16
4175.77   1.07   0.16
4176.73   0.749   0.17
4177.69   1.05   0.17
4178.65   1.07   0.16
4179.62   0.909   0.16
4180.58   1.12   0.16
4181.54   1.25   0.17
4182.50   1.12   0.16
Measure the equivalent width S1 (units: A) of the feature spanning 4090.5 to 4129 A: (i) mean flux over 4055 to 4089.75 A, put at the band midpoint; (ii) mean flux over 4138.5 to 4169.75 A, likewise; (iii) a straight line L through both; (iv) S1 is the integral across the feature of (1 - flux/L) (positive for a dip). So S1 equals -2.79 A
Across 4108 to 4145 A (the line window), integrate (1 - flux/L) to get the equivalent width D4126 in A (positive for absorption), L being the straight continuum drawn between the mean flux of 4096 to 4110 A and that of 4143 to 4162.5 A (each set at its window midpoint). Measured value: -2.58 A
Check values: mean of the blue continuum 1.03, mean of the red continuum 1.09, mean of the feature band 1.14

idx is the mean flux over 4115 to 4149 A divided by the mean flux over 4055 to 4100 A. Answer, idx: 1.12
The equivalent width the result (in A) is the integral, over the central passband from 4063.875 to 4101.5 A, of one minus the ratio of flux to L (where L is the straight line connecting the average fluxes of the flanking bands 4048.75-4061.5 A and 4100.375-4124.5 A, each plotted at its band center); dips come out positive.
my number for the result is 2.4 A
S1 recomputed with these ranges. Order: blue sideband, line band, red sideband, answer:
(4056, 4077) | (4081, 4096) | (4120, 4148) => -1.8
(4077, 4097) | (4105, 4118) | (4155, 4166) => -0.1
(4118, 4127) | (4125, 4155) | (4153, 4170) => 0.9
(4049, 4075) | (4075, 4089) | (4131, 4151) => 0.4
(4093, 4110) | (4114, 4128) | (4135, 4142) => -0.8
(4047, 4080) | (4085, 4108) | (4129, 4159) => -1.0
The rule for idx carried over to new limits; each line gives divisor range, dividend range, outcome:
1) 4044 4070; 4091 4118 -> 1.11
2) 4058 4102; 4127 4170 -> 1.09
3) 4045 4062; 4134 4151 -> 1.09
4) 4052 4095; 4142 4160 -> 1.08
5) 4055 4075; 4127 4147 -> 1.16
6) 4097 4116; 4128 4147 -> 1.02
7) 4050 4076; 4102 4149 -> 1.15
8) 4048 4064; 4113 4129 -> 1.11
